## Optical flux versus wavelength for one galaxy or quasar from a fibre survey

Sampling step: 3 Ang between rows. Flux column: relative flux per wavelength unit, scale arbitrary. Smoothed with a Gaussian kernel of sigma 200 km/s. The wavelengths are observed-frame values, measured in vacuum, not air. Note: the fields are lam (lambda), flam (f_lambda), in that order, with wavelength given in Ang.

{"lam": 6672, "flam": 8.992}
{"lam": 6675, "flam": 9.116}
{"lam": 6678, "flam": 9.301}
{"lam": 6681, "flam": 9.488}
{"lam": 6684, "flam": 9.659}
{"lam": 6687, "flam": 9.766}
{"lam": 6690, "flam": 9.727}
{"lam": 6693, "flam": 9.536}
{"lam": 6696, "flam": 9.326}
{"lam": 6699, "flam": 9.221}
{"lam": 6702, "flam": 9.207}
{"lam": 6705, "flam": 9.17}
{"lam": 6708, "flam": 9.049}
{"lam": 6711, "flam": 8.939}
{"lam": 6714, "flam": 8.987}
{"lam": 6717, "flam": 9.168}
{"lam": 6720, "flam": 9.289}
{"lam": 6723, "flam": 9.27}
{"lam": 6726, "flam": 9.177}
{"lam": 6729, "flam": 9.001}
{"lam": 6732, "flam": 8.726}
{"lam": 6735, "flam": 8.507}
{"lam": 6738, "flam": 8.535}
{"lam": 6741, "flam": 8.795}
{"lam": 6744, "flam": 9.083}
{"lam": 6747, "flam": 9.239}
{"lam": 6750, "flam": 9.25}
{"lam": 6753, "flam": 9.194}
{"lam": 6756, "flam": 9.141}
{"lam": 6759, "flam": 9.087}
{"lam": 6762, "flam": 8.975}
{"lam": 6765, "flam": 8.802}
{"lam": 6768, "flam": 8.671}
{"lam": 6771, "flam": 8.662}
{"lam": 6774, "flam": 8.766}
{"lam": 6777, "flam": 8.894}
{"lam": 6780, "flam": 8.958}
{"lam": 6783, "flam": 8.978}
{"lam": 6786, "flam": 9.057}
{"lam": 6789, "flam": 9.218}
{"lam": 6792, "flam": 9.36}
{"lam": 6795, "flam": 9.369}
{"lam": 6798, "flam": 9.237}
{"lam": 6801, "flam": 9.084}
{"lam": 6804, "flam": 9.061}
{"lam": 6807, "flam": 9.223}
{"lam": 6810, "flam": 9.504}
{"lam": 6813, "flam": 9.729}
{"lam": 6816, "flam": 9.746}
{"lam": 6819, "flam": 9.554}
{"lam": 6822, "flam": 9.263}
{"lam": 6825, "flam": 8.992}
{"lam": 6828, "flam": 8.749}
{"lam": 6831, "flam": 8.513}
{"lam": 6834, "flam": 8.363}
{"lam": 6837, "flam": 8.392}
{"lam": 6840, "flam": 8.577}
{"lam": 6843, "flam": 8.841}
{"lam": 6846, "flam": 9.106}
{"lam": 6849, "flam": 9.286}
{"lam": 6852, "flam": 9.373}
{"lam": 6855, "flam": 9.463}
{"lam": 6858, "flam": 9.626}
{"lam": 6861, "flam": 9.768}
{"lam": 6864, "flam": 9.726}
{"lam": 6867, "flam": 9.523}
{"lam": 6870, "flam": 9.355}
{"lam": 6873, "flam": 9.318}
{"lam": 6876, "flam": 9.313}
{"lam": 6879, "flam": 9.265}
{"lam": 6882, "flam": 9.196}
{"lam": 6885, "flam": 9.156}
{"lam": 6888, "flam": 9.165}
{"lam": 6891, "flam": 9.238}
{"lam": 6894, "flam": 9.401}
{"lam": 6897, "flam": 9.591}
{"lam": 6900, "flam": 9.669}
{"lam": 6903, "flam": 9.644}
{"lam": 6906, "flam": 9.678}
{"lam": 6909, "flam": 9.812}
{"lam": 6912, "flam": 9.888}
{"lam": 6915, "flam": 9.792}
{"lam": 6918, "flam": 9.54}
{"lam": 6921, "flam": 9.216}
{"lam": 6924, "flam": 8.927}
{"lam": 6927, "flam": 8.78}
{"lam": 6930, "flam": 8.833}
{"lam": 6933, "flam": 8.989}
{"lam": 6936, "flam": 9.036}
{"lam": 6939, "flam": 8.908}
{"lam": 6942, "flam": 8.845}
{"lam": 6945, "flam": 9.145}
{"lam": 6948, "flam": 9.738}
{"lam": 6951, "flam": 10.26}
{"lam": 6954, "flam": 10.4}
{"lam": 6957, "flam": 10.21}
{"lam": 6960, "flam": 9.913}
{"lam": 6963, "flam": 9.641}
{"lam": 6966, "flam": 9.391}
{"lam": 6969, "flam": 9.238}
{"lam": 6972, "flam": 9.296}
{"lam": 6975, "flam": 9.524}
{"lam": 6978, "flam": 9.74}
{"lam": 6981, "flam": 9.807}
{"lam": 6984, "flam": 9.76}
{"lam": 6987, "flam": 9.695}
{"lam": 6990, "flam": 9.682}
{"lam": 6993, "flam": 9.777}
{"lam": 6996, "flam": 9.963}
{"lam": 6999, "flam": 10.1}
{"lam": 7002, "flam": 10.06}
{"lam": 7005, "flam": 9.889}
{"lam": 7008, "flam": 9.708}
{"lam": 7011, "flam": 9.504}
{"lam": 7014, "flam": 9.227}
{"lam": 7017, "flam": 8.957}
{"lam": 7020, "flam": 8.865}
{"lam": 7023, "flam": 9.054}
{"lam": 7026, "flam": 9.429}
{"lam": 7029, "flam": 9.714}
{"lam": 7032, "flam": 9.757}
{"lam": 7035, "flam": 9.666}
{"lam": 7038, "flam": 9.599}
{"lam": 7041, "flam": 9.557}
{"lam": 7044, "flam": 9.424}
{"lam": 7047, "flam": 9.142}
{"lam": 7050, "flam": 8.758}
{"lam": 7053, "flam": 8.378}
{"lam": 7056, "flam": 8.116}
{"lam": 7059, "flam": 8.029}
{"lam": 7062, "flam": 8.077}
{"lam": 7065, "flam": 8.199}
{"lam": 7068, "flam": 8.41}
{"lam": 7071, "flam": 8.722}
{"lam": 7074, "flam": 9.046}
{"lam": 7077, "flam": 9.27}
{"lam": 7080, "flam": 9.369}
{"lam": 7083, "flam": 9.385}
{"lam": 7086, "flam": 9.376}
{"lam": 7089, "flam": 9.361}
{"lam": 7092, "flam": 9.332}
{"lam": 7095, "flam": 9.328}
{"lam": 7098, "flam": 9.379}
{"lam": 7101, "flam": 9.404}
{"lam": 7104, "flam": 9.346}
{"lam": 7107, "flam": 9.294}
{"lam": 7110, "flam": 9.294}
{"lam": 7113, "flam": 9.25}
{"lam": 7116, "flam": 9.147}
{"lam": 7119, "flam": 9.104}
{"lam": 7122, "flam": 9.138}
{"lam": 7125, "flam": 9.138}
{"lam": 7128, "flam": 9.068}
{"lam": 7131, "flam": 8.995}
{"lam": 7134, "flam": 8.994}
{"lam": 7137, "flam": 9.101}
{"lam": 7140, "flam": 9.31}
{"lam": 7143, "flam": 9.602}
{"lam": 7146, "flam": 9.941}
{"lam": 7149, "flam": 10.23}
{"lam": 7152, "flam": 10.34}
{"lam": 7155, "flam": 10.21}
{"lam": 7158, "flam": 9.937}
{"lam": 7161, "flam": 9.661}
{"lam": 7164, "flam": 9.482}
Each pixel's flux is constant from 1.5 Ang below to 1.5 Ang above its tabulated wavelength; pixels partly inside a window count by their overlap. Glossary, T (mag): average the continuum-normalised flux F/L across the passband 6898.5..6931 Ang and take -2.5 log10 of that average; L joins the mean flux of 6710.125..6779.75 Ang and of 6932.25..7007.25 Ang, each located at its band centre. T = 0.00 mag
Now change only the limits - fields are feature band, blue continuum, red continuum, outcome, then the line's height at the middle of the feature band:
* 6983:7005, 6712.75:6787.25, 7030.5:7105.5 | -0.10 mag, 9.04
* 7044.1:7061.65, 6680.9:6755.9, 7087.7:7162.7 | 0.10 mag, 9.39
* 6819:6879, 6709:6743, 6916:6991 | 0.01 mag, 9.23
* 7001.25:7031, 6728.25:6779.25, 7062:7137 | -0.04 mag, 9.07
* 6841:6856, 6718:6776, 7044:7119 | -0.03 mag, 8.97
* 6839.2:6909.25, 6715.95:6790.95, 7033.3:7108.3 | -0.04 mag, 9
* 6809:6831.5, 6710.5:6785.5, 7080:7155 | -0.03 mag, 9.05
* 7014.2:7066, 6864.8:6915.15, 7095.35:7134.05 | 0.04 mag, 9.29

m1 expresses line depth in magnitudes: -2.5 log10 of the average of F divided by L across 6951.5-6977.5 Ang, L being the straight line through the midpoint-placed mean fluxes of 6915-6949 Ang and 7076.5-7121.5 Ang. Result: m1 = -0.07 mag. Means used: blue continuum 9.11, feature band 9.72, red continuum 9.31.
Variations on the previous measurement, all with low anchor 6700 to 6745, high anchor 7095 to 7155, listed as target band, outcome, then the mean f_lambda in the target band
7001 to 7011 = -0.06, 9.82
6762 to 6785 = 0.03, 8.83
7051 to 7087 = 0.08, 8.69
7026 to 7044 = -0.04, 9.62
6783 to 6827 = -0.03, 9.3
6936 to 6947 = 0.02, 9.01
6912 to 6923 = -0.04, 9.54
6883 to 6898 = -0.02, 9.3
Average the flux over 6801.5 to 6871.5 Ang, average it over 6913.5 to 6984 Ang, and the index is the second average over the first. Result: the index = 1.0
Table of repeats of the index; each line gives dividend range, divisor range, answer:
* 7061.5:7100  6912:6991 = 0.95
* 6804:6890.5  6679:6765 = 1.01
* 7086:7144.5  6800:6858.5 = 1.01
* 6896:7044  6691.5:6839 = 1.05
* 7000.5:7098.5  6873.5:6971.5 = 0.97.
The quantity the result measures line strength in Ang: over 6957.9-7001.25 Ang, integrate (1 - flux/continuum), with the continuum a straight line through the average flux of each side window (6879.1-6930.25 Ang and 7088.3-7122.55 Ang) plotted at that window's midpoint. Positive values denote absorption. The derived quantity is -1.6 Ang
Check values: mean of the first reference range 9.39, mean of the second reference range 9.28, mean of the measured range 9.69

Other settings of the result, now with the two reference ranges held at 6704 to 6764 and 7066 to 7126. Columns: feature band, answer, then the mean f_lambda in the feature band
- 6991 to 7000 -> -0.76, 9.92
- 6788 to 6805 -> -0.32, 9.23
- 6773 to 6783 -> 0.17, 8.89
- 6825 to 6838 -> 0.73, 8.56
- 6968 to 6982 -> -0.58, 9.52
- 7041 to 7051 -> -0.02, 9.19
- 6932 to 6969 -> -1.65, 9.53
